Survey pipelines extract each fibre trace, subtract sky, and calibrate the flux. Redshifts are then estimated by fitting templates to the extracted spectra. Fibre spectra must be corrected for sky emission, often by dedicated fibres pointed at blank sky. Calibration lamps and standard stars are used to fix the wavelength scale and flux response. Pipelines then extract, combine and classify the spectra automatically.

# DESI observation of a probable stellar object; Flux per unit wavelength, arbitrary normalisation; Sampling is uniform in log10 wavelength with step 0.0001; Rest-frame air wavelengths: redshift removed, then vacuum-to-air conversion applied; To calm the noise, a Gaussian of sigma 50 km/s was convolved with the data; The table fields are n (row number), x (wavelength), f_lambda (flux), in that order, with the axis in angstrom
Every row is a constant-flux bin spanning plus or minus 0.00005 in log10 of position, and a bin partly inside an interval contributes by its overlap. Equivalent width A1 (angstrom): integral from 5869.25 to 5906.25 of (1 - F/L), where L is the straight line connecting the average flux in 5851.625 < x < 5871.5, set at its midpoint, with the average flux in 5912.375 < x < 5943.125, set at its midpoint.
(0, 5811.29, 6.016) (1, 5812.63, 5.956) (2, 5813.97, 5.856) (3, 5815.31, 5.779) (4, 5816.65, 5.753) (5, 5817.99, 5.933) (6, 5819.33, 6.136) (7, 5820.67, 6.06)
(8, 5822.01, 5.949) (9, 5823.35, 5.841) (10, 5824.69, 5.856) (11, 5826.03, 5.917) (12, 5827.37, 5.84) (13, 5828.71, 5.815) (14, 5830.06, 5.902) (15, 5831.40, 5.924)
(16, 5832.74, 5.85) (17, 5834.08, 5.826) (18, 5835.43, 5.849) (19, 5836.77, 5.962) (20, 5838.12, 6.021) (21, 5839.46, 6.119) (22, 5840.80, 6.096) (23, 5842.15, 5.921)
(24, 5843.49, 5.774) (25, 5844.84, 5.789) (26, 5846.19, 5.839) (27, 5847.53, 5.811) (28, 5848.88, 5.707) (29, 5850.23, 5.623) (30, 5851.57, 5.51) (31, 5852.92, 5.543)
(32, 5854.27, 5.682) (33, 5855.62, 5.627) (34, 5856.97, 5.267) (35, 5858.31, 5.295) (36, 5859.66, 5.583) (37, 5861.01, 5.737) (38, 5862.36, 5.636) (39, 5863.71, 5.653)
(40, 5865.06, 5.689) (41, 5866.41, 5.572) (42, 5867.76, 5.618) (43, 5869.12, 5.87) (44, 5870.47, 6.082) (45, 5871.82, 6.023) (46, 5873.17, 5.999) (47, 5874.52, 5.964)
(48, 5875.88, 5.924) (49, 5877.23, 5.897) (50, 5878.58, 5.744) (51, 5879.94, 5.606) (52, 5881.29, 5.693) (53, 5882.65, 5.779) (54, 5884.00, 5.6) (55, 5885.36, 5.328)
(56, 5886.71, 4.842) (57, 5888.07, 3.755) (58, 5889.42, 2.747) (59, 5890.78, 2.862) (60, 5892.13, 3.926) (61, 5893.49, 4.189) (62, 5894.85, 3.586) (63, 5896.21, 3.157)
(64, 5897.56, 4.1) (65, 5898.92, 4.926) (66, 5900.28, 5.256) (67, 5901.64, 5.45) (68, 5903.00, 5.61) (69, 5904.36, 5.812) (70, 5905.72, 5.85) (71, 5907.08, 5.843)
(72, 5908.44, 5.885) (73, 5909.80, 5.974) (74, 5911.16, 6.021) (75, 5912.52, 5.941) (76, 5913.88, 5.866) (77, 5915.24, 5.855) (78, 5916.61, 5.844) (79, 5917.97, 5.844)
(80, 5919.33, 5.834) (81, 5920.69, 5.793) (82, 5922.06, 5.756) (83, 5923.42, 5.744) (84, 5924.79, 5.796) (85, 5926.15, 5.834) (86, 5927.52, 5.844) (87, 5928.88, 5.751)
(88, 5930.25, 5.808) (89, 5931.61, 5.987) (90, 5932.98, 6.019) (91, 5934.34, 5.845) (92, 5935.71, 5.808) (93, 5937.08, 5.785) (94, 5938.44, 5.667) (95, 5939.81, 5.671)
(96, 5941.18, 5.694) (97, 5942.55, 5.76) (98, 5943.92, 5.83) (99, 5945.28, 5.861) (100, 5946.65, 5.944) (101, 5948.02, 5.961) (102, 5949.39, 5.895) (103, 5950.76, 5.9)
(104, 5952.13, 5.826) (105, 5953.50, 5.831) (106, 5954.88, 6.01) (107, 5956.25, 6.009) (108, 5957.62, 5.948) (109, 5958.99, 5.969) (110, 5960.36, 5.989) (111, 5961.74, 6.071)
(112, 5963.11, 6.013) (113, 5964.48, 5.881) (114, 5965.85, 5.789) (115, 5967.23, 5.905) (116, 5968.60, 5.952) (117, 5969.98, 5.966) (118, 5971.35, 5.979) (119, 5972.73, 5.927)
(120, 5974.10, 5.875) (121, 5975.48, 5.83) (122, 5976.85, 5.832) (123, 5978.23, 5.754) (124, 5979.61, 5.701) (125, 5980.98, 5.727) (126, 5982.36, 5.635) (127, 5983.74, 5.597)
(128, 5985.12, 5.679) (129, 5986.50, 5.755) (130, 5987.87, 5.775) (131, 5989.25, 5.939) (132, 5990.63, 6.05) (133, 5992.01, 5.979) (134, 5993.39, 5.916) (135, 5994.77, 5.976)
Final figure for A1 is 4.3 angstrom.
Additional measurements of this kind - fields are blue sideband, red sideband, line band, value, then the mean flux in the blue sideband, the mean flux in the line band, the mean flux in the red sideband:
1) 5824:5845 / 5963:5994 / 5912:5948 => 0.2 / 5.91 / 5.82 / 5.84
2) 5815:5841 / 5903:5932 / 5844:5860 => 0.8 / 5.92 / 5.61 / 5.84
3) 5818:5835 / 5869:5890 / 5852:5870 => 0.0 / 5.91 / 5.6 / 5.43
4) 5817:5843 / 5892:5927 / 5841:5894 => 2.6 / 5.94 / 5.41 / 5.4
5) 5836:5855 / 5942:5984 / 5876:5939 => 5.3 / 5.81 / 5.36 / 5.88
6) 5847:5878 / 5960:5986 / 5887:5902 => 4.6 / 5.71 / 3.99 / 5.84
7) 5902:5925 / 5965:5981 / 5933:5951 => 0.1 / 5.83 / 5.82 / 5.86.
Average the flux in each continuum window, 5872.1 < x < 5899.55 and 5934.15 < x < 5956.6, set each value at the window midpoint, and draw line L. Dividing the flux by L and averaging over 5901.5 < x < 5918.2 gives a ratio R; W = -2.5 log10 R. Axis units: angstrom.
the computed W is -0.12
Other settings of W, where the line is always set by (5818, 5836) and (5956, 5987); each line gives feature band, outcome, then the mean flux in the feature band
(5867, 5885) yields 0.01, 5.82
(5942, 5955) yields 0.00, 5.88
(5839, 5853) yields 0.02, 5.8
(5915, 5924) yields 0.01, 5.81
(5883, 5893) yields 0.36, 4.21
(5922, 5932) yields 0.01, 5.82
